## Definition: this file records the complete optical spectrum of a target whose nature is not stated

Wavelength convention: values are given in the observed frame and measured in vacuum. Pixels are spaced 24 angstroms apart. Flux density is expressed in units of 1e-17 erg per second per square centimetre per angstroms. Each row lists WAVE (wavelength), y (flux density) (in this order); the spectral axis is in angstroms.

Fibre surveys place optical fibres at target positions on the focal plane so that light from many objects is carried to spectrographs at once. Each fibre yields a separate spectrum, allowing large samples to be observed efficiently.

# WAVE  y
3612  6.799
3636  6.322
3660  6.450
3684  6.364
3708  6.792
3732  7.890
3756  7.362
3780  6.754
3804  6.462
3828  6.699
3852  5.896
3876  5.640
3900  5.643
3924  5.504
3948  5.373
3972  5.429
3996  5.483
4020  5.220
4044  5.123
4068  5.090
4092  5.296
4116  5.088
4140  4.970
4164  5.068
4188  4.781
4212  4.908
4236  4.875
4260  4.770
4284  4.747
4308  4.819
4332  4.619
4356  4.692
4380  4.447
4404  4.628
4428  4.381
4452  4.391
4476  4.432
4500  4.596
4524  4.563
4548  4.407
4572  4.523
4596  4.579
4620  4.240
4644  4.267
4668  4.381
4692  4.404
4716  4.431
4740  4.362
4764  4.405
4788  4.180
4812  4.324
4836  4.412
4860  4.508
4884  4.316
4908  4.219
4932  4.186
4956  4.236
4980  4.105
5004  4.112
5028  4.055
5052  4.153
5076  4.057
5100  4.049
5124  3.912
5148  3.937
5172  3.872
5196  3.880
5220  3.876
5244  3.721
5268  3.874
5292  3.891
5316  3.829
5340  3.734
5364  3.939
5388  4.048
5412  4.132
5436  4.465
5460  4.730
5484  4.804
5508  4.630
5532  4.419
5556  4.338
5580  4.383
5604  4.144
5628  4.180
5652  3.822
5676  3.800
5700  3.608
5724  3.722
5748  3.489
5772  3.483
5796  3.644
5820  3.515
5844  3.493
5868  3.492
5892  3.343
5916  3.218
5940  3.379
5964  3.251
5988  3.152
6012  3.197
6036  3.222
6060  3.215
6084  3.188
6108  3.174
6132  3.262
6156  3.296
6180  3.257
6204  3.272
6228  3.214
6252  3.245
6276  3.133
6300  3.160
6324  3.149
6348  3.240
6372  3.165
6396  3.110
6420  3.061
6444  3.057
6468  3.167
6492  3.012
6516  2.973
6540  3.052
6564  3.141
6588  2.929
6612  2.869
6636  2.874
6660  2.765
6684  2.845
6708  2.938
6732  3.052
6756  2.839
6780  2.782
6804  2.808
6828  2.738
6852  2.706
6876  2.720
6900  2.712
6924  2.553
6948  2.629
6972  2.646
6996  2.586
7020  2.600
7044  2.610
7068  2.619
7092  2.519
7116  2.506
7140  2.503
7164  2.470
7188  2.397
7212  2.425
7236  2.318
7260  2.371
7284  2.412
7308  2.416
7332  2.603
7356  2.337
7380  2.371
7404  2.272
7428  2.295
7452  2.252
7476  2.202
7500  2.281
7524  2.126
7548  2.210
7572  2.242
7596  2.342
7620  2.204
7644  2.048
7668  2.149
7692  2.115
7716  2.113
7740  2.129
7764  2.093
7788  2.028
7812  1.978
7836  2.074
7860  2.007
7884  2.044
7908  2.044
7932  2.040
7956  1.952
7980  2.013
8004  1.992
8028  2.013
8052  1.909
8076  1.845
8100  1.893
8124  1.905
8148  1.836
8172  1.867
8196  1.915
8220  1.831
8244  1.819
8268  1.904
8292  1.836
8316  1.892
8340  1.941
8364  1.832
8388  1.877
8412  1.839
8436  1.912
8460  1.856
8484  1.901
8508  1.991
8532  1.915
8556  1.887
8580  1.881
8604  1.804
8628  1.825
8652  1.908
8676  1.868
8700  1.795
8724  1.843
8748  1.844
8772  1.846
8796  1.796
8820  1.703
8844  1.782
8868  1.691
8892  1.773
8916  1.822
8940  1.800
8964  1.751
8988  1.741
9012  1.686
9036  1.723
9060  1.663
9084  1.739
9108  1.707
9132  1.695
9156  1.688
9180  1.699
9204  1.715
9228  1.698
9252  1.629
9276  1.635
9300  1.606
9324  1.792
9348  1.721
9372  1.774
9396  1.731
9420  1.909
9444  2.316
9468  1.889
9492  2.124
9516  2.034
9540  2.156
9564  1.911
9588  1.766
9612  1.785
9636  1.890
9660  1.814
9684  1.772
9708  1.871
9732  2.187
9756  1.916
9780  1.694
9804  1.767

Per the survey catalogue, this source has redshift 1.500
